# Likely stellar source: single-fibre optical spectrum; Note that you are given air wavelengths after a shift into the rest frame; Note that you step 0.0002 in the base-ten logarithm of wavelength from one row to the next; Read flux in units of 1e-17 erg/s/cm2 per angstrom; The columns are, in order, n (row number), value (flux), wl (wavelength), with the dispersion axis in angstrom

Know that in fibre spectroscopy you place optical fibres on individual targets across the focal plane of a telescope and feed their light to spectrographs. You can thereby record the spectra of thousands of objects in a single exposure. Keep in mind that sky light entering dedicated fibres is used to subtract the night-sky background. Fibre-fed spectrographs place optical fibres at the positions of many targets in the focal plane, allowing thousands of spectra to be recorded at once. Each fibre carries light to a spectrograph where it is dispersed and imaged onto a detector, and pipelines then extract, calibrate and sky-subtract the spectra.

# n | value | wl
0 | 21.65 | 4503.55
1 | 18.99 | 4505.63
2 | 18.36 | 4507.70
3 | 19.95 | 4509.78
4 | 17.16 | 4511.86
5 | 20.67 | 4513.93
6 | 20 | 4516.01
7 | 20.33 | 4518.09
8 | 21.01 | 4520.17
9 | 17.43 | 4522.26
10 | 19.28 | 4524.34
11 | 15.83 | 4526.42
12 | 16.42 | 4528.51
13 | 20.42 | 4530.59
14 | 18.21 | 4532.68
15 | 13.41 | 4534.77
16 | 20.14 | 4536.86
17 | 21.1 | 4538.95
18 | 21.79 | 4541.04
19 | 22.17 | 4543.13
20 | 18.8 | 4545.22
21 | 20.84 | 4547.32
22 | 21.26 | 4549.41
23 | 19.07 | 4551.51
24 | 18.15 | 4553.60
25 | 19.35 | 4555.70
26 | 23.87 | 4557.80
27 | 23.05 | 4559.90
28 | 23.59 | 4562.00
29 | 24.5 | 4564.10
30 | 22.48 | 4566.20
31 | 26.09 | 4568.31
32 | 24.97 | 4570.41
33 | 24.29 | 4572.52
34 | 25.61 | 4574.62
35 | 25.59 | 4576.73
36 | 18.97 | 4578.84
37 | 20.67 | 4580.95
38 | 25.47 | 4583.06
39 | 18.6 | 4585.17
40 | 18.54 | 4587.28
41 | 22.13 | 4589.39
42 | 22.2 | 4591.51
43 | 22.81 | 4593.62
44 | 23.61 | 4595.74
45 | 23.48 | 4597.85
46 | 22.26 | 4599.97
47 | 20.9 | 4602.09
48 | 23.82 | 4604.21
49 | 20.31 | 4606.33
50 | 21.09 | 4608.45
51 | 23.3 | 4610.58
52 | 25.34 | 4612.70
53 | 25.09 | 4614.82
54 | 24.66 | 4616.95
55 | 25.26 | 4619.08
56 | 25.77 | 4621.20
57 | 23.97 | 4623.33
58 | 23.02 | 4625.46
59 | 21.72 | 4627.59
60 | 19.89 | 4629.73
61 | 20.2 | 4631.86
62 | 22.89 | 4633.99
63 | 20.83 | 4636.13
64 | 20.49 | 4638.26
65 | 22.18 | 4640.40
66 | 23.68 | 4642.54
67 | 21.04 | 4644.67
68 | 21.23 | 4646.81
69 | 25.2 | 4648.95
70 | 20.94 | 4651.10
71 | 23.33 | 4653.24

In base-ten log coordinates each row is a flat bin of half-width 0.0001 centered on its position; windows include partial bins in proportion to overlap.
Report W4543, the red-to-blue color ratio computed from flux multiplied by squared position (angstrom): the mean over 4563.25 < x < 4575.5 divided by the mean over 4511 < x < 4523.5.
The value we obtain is 1.3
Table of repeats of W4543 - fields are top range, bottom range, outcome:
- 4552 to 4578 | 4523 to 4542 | 1.28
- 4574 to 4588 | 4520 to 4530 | 1.26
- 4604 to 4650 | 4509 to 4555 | 1.23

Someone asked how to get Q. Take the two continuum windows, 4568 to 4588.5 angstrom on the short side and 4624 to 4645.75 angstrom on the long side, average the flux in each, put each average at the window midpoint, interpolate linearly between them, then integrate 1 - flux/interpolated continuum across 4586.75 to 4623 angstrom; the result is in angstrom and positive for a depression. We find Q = -1.37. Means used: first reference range 22.8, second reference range 21.6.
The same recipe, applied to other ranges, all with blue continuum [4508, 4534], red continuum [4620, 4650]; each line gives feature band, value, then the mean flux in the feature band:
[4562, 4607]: -4.4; 22.8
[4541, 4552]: -0.6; 20.6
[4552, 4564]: -1.1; 21.7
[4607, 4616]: -0.8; 23.6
